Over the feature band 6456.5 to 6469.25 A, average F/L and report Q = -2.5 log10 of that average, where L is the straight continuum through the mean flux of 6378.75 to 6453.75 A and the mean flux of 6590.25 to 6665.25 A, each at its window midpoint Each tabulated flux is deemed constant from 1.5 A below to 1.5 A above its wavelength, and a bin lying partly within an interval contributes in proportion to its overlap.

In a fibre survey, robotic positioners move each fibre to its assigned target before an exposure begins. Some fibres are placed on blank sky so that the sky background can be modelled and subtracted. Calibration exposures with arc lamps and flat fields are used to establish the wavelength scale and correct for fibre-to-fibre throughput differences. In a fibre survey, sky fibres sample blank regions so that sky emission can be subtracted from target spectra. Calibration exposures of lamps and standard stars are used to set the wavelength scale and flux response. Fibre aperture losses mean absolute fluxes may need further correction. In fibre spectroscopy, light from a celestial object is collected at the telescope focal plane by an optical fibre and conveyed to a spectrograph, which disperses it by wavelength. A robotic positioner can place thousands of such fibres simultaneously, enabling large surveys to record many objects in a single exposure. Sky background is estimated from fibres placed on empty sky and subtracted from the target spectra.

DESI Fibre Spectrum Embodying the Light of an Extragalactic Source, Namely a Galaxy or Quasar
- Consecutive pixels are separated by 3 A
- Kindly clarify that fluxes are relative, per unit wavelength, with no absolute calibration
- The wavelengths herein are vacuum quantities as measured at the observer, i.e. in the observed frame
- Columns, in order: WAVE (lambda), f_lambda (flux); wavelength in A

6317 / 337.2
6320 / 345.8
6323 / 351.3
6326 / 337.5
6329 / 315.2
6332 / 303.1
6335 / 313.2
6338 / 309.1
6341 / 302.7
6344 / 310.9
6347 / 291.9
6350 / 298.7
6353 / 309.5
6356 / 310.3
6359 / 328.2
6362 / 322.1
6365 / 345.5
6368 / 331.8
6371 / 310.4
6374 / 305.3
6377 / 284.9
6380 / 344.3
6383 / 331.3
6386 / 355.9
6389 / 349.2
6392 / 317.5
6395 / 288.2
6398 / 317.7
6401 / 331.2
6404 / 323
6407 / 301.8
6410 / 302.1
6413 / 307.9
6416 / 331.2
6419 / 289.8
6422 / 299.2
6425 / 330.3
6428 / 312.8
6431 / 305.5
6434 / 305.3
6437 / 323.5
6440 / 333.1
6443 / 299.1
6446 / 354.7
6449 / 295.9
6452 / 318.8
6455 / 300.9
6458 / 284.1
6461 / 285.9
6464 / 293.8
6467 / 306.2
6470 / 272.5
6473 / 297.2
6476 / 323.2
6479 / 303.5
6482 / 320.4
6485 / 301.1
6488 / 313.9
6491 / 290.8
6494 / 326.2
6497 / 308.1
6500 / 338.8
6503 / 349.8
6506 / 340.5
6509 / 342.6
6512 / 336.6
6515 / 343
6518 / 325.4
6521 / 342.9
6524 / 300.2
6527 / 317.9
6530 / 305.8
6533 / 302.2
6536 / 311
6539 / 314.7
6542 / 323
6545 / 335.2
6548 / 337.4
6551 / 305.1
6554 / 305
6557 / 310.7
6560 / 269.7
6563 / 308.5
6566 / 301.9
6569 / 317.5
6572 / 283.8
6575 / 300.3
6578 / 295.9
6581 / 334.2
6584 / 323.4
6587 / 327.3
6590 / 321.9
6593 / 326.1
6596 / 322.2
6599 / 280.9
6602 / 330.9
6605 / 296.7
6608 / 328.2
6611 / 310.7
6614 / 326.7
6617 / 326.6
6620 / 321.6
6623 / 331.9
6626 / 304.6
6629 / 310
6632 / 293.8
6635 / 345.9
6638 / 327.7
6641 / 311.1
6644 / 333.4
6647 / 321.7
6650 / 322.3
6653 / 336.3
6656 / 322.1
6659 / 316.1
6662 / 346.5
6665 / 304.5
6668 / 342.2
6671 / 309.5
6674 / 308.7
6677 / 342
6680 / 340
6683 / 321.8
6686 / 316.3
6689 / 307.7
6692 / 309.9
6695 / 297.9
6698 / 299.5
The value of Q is 0.098 mag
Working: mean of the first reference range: 319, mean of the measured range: 291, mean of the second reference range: 320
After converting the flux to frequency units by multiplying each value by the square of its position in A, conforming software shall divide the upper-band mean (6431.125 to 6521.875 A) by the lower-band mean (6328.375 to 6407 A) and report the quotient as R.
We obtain 1.03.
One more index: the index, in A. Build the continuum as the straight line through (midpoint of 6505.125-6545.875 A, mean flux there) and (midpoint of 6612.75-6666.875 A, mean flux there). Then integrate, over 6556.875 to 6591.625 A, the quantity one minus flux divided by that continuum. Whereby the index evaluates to 1.7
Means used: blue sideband 324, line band 308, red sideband 322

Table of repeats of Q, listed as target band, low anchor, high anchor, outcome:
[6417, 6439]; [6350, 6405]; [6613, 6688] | 0.04 mag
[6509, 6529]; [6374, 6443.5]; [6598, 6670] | -0.03 mag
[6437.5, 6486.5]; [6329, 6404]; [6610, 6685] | 0.05 mag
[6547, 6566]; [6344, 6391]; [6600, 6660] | 0.05 mag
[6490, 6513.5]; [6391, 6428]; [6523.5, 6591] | -0.06 mag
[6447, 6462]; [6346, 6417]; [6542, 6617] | 0.06 mag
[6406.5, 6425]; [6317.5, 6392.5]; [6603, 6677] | 0.05 mag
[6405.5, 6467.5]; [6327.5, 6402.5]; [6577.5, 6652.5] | 0.03 mag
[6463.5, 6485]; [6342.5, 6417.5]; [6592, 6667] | 0.06 mag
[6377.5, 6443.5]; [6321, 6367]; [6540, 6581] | -0.01 mag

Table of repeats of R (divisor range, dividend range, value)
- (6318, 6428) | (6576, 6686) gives 1.09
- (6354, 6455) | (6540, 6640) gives 1.05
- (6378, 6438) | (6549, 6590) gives 1.02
